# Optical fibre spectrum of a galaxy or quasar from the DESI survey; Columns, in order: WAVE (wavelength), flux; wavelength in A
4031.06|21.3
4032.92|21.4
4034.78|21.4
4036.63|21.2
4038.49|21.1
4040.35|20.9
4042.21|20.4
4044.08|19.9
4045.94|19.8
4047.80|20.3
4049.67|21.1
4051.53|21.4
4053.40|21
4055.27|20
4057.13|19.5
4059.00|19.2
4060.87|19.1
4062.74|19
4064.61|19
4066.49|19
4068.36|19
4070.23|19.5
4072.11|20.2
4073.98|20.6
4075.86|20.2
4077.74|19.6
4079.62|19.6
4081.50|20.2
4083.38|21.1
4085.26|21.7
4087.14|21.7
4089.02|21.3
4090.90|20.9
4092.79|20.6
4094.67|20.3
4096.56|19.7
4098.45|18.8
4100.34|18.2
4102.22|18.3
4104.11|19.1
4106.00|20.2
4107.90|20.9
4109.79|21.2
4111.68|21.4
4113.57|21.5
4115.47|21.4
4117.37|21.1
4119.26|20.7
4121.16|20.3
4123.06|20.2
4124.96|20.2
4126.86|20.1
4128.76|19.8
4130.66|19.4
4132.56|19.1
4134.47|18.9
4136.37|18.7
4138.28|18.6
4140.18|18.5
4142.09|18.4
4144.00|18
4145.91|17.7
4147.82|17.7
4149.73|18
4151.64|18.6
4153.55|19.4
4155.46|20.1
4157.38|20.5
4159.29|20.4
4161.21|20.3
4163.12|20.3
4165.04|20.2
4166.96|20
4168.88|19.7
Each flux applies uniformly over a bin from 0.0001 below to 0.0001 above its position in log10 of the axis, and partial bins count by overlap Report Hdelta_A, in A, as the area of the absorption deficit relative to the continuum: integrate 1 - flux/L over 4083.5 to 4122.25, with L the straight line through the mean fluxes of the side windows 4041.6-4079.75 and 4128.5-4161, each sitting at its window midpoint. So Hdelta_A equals -2.1 A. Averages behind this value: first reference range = 19.9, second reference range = 18.9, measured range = 20.5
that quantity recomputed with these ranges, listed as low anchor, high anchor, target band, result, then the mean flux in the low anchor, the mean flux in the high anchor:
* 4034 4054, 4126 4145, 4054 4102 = 0.4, 20.8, 18.9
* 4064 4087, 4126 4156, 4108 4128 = -1.6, 20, 18.8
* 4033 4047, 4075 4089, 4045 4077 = 1.2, 20.7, 20.6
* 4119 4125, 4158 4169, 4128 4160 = 2.1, 20.3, 20.2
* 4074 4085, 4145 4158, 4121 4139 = -0.2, 20.3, 18.8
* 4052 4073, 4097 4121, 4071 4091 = -0.8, 19.5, 20.2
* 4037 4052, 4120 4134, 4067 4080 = 0.3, 20.6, 19.8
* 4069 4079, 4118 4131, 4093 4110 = 0.4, 20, 20.2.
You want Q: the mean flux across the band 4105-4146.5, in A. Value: 19.8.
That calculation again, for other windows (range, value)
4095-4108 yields 19.2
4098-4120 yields 20.3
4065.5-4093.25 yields 20.3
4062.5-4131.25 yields 20.2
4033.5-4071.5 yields 20.1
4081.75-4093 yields 21.2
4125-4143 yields 19.1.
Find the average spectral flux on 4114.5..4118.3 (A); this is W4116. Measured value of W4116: 21.2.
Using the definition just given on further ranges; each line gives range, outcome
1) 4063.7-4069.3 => 19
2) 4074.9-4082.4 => 19.9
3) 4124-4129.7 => 20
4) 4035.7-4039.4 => 21.2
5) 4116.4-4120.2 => 20.9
